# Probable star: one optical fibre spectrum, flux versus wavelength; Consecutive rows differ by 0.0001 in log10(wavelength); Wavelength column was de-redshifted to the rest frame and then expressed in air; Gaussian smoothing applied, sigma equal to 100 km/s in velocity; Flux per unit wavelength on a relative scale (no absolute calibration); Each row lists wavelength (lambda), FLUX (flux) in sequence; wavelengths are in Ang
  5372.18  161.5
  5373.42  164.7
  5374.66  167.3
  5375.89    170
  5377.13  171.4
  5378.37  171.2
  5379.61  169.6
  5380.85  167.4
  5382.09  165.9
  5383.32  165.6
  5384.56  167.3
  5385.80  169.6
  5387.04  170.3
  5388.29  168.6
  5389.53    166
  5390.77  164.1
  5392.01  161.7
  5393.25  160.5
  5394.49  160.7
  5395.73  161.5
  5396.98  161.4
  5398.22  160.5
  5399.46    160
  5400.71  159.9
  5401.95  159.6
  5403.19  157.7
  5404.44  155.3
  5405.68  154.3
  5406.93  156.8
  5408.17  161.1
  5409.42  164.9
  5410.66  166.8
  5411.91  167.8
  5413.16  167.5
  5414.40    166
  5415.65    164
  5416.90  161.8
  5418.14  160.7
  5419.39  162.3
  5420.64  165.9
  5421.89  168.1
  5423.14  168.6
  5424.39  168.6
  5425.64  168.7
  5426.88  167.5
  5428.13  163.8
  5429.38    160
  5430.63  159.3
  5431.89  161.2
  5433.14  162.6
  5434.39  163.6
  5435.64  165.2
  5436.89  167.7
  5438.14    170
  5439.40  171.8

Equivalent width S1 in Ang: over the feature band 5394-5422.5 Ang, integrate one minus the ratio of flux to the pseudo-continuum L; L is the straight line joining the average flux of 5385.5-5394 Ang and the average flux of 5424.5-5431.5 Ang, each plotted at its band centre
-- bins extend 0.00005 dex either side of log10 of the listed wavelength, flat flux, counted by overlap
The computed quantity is 0.5 Ang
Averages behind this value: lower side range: 166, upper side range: 164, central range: 162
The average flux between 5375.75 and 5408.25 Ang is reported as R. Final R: 164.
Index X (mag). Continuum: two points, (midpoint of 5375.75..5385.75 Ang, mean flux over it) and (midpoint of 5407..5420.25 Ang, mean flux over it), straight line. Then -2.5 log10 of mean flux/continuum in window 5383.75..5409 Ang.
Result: 0.03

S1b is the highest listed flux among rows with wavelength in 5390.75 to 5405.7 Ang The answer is 164.1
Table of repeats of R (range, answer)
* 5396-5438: 163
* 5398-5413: 161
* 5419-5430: 166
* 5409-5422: 165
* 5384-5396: 165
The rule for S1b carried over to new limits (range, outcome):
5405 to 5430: 168.7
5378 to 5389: 171.2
